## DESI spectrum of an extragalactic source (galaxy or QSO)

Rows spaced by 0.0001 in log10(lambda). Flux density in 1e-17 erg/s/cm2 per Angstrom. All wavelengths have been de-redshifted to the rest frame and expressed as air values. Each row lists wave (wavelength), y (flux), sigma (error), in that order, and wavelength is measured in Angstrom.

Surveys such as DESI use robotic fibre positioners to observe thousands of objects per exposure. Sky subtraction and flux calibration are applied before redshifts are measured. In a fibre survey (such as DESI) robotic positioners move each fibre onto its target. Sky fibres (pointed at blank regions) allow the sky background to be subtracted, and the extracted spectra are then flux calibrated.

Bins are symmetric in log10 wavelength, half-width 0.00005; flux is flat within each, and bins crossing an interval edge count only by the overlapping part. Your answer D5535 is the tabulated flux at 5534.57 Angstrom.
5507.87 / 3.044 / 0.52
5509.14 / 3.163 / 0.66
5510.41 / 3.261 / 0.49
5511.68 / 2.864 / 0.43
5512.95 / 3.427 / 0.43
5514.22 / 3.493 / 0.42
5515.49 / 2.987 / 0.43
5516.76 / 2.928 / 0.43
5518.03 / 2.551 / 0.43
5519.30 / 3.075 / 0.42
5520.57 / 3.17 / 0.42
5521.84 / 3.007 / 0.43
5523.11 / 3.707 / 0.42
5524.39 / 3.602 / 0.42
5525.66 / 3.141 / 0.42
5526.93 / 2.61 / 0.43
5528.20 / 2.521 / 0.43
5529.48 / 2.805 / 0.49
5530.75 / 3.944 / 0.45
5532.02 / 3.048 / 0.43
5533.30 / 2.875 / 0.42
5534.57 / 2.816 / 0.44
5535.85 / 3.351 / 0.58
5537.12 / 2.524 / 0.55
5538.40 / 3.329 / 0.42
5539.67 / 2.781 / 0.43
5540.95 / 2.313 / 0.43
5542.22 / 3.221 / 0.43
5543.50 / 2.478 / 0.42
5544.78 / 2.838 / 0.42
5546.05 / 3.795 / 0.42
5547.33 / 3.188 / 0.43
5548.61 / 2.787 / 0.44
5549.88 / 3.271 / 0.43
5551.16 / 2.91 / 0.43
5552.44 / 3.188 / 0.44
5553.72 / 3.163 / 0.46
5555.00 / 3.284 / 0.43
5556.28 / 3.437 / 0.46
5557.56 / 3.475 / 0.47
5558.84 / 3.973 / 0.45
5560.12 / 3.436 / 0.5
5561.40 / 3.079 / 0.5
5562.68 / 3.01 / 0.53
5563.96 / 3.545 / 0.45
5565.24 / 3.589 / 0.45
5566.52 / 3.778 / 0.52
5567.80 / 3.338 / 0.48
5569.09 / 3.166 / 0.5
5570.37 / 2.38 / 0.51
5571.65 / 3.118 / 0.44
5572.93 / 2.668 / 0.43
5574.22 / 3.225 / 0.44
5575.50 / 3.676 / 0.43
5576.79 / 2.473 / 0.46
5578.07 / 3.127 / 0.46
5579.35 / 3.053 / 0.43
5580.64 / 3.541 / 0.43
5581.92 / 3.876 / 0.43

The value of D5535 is 2.816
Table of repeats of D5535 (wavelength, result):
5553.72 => 3.163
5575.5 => 3.676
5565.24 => 3.589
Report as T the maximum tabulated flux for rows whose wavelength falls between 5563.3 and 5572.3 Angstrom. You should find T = 3.778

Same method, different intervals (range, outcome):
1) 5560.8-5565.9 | 3.589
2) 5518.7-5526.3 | 3.707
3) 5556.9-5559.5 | 3.973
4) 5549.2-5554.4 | 3.271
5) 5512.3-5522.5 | 3.493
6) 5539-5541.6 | 2.781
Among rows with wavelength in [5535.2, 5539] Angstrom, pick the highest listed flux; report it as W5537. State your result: 3.351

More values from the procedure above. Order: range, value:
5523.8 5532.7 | 3.944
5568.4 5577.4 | 3.676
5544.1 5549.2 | 3.795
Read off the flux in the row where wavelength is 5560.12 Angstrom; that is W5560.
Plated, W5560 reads 3.436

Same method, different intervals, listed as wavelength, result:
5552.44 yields 3.188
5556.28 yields 3.437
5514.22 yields 3.493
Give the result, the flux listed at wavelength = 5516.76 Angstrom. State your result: 2.928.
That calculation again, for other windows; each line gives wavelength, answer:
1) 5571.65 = 3.118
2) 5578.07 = 3.127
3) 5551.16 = 2.91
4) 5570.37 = 2.38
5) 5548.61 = 2.787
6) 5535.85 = 3.351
